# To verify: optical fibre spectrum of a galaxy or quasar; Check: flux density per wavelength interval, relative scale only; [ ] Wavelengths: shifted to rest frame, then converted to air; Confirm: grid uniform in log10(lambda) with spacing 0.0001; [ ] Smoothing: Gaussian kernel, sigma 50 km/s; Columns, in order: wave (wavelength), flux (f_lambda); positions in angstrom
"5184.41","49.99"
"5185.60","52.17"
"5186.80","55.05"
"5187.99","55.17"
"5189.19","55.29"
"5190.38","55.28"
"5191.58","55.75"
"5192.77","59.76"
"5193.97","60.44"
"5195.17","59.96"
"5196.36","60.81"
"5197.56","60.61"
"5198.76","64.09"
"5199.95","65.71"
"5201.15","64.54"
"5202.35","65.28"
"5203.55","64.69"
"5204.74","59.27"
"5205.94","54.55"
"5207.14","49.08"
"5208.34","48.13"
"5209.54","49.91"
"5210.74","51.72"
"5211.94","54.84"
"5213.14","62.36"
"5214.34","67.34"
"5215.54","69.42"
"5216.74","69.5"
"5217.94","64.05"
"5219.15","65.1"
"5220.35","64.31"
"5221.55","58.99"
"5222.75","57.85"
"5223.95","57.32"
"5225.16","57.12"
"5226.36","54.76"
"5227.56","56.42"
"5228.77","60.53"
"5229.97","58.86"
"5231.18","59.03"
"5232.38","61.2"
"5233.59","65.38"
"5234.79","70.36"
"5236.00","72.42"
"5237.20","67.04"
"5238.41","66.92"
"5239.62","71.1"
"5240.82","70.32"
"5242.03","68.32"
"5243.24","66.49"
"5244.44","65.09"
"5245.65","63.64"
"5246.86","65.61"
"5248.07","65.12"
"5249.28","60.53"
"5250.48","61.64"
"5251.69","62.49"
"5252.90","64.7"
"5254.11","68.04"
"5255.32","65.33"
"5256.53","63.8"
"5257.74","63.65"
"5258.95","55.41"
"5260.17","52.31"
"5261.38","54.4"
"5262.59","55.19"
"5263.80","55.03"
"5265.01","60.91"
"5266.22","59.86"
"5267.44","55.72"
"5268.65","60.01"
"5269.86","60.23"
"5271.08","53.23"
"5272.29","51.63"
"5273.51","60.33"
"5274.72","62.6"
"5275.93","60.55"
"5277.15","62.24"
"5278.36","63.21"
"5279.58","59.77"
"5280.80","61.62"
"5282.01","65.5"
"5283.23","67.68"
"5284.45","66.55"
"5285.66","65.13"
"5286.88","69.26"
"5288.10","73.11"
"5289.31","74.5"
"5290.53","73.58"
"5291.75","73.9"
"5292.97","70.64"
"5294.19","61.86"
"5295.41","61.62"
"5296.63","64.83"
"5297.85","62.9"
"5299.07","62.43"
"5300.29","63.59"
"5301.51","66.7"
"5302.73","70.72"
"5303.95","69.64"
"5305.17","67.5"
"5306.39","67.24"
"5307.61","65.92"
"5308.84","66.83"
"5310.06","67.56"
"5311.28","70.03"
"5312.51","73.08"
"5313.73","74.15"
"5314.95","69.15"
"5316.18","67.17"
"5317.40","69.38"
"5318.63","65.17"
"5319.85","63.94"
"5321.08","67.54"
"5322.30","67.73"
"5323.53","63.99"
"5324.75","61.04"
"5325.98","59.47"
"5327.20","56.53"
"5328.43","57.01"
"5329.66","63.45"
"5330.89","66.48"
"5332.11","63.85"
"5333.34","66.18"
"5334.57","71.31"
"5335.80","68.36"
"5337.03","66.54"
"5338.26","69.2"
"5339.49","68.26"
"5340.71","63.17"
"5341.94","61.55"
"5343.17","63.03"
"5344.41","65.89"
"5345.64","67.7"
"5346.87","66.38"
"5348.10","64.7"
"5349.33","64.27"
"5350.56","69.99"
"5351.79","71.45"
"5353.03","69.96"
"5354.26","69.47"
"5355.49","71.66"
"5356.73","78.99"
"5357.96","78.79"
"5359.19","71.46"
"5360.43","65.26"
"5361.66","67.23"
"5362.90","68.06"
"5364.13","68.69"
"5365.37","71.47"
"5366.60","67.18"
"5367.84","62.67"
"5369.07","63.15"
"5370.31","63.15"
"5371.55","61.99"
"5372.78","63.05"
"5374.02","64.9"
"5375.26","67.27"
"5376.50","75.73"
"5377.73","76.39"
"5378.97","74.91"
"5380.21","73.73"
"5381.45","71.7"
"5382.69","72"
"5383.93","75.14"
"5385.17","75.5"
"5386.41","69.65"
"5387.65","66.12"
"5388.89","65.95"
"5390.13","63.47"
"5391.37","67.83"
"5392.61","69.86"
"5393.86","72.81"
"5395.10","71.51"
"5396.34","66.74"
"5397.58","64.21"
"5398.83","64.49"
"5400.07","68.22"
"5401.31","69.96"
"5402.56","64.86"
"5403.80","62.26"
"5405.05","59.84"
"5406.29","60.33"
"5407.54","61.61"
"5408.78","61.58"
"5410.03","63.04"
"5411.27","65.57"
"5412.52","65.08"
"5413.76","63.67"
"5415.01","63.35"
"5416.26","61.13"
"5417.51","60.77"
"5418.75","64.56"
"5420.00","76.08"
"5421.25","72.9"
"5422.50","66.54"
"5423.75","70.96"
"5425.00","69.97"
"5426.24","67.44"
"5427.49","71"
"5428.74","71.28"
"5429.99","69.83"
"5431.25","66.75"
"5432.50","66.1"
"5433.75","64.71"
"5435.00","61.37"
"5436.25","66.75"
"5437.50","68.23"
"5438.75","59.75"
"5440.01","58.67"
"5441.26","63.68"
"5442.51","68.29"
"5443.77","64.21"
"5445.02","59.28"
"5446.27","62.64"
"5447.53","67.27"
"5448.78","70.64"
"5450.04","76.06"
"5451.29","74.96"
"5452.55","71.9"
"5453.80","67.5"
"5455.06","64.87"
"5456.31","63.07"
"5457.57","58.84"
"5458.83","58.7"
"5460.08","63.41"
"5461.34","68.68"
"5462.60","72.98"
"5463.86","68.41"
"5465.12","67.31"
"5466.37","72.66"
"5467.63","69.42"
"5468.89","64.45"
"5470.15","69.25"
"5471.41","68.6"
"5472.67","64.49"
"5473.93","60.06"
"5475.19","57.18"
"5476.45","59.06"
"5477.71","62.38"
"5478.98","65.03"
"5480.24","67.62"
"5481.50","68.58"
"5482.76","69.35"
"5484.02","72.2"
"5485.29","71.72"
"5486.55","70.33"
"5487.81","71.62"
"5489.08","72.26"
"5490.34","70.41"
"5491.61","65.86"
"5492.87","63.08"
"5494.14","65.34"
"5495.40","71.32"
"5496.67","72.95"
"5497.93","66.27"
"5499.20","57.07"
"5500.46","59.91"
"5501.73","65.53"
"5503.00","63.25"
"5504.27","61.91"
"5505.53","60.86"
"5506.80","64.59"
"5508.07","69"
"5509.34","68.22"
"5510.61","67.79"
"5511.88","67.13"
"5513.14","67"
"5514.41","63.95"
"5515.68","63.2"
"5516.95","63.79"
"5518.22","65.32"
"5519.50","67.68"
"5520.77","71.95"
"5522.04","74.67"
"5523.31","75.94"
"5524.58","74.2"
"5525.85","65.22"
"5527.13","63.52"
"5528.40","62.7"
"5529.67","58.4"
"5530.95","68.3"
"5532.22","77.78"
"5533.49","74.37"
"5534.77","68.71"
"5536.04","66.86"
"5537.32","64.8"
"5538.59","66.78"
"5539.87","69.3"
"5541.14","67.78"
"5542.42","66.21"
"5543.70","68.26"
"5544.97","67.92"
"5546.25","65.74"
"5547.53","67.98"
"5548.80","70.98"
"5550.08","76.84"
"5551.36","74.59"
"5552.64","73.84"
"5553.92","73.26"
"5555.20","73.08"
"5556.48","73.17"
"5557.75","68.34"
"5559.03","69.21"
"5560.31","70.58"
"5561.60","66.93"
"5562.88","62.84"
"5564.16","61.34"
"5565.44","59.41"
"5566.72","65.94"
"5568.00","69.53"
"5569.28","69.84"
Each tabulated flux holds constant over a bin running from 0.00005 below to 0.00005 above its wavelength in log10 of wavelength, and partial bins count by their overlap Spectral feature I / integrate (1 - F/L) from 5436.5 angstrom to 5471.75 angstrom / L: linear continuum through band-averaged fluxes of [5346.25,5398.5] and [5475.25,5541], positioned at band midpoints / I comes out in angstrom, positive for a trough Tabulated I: 0.7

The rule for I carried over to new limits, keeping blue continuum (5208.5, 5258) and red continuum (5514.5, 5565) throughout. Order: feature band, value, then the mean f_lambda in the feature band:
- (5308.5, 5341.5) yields -0.7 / 66.2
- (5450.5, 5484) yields 0.5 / 66.3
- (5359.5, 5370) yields -0.2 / 66.7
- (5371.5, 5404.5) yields -1.6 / 69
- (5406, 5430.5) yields 0.0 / 66.4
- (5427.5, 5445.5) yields 0.4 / 65.2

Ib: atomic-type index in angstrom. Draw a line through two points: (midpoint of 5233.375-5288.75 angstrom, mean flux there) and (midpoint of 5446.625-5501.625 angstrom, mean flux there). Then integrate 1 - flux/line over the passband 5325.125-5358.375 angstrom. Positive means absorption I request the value -1.1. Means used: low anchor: 63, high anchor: 67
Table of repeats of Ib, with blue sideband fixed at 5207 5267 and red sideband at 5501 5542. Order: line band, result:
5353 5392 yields -3.1 angstrom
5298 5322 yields -1.8 angstrom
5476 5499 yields -0.5 angstrom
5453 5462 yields 0.3 angstrom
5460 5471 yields -0.4 angstrom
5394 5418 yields 0.2 angstrom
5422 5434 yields -0.6 angstrom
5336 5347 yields -0.4 angstrom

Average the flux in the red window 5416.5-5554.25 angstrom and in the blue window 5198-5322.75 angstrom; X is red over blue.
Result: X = 1.06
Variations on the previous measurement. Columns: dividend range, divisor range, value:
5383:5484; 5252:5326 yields 1.03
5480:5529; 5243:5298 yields 1.07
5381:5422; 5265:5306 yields 1.04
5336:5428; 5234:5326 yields 1.04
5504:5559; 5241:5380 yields 1.05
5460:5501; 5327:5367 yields 0.99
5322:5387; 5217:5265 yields 1.08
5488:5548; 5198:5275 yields 1.09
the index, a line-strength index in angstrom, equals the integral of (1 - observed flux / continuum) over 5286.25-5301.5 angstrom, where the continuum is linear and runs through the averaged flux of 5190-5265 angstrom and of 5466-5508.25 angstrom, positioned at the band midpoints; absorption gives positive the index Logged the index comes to -1.21 angstrom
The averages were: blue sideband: 61.5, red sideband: 66.2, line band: 67.6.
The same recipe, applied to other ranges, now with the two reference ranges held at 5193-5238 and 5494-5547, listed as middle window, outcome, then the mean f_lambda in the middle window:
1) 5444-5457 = -0.4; 67.7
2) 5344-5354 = -0.6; 67.7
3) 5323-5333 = 0.2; 61.6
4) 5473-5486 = 0.2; 65.3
